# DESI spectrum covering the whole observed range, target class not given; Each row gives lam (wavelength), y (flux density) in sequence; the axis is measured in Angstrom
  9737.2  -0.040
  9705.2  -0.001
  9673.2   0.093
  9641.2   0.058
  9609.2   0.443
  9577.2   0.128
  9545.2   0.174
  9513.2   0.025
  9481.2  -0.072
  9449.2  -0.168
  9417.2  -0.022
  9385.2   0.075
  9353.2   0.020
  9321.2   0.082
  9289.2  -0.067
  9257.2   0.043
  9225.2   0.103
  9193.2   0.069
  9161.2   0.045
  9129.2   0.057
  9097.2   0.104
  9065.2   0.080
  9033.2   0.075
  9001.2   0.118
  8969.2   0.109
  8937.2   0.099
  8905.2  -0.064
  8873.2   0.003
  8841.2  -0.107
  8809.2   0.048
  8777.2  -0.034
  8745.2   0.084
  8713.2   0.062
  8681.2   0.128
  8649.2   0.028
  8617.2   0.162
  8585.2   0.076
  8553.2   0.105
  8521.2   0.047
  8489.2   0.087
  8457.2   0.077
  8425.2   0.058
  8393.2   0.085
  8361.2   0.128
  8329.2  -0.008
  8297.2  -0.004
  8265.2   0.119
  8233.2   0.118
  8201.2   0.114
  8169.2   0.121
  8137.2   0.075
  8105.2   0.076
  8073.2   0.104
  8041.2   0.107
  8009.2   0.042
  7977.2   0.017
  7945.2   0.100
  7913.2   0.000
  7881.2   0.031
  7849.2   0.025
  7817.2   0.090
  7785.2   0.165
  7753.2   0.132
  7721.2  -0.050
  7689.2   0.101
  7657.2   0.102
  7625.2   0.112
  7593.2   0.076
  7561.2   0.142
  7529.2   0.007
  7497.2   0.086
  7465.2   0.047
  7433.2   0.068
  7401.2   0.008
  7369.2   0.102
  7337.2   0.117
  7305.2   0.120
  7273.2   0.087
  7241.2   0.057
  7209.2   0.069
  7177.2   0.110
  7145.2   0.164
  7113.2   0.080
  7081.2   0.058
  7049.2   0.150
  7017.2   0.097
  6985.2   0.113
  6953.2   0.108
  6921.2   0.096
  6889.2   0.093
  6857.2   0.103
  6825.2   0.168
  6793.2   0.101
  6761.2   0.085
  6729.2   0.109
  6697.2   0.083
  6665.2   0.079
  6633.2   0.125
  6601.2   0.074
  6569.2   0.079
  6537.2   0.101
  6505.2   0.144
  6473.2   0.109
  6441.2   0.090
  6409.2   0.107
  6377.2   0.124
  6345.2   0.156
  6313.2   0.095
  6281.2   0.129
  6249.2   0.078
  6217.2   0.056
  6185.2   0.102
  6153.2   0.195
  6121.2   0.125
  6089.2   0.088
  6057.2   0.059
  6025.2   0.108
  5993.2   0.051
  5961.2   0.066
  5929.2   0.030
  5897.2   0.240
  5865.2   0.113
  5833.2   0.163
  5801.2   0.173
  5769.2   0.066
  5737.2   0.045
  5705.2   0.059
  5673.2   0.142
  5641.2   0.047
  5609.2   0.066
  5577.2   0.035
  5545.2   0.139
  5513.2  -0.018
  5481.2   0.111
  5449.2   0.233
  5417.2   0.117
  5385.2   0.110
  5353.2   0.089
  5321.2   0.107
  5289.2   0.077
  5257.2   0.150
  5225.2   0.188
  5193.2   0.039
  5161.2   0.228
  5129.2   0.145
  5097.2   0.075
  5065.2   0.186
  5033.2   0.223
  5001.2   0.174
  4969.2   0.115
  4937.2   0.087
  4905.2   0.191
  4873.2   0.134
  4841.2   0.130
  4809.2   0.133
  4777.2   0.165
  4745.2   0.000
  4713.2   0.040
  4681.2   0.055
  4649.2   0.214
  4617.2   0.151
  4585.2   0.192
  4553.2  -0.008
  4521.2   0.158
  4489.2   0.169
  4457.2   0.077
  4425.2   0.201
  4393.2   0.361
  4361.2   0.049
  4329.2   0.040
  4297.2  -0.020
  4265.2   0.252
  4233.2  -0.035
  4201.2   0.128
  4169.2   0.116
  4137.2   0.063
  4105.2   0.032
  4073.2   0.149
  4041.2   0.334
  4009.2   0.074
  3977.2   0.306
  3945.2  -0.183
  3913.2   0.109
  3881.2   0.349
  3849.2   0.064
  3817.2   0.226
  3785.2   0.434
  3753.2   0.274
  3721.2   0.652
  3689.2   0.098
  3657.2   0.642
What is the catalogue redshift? 1.58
